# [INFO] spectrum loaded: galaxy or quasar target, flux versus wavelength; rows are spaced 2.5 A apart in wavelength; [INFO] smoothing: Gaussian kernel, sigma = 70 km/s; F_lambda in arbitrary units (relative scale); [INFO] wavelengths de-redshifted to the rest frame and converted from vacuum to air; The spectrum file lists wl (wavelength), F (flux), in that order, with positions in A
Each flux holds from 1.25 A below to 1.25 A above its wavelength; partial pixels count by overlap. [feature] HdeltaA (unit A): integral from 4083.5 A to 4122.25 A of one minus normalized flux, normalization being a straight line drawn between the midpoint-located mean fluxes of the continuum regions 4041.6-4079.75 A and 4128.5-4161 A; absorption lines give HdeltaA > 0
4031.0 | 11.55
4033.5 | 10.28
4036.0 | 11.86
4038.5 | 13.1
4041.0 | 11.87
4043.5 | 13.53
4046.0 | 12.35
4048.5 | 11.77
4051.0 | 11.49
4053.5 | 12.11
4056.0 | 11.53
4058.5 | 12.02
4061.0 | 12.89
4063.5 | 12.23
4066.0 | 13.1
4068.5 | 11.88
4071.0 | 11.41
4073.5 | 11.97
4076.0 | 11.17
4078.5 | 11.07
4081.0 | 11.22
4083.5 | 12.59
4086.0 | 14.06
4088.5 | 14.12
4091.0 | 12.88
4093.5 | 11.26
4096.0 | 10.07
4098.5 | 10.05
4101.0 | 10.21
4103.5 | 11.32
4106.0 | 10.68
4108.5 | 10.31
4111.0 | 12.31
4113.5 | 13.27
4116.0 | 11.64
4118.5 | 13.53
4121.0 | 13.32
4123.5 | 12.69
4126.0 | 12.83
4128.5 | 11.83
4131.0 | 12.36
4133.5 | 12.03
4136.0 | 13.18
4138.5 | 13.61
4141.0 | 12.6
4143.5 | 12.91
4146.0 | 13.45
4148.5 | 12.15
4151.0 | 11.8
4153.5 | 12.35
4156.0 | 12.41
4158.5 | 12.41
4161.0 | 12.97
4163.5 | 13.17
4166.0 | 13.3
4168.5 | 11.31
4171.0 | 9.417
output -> 1.1 A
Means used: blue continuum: 12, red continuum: 12.6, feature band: 12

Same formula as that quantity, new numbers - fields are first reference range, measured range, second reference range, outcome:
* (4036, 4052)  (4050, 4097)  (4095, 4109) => -3.0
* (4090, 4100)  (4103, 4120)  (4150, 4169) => -0.8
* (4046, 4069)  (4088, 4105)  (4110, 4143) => 1.6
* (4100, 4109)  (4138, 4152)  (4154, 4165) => -0.6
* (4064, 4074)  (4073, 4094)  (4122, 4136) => -0.2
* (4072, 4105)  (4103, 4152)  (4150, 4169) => -1.1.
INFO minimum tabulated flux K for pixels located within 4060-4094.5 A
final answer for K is 11.07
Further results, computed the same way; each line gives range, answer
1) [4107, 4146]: 10.31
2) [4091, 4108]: 10.05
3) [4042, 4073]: 11.41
